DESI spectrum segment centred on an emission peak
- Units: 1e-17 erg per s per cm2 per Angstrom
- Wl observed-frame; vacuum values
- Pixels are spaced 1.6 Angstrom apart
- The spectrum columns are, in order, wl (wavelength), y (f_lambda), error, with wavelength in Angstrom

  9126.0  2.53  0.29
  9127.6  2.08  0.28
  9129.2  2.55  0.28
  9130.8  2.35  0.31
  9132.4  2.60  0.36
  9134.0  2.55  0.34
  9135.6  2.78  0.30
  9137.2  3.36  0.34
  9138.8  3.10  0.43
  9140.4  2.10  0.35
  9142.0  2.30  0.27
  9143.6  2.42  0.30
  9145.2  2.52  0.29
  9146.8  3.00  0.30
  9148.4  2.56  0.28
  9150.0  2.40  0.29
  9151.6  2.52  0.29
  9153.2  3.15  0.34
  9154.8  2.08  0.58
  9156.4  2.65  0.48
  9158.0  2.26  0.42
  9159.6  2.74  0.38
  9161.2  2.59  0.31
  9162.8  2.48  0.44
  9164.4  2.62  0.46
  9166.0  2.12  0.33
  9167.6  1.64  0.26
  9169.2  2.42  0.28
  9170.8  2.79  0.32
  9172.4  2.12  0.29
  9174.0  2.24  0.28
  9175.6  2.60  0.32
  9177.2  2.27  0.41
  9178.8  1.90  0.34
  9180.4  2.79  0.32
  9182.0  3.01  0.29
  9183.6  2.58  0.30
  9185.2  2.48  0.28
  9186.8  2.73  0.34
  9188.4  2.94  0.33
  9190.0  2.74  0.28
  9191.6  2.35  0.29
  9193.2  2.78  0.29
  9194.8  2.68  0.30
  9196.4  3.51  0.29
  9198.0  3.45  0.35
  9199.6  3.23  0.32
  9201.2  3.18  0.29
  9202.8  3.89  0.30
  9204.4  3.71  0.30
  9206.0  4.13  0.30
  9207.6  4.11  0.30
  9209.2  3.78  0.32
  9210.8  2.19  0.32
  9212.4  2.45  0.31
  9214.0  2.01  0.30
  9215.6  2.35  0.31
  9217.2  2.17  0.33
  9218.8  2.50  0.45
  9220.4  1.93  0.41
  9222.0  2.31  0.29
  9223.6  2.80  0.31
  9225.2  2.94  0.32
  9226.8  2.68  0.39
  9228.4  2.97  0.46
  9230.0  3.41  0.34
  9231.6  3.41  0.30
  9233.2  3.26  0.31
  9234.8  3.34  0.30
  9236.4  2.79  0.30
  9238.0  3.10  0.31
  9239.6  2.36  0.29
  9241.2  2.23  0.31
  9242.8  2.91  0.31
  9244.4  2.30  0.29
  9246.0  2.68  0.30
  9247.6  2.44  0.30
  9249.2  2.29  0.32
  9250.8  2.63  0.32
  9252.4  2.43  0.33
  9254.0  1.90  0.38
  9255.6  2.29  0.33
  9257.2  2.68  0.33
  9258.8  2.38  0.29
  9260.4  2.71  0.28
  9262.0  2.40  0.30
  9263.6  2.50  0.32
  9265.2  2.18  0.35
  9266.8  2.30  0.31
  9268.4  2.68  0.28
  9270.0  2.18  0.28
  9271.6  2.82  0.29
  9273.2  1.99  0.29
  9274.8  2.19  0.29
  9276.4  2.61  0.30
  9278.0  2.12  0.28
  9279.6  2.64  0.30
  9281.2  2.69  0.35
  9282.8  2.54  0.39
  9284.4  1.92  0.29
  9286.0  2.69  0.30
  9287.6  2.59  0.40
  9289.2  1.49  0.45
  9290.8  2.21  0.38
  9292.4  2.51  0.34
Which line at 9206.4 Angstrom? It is H-alpha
